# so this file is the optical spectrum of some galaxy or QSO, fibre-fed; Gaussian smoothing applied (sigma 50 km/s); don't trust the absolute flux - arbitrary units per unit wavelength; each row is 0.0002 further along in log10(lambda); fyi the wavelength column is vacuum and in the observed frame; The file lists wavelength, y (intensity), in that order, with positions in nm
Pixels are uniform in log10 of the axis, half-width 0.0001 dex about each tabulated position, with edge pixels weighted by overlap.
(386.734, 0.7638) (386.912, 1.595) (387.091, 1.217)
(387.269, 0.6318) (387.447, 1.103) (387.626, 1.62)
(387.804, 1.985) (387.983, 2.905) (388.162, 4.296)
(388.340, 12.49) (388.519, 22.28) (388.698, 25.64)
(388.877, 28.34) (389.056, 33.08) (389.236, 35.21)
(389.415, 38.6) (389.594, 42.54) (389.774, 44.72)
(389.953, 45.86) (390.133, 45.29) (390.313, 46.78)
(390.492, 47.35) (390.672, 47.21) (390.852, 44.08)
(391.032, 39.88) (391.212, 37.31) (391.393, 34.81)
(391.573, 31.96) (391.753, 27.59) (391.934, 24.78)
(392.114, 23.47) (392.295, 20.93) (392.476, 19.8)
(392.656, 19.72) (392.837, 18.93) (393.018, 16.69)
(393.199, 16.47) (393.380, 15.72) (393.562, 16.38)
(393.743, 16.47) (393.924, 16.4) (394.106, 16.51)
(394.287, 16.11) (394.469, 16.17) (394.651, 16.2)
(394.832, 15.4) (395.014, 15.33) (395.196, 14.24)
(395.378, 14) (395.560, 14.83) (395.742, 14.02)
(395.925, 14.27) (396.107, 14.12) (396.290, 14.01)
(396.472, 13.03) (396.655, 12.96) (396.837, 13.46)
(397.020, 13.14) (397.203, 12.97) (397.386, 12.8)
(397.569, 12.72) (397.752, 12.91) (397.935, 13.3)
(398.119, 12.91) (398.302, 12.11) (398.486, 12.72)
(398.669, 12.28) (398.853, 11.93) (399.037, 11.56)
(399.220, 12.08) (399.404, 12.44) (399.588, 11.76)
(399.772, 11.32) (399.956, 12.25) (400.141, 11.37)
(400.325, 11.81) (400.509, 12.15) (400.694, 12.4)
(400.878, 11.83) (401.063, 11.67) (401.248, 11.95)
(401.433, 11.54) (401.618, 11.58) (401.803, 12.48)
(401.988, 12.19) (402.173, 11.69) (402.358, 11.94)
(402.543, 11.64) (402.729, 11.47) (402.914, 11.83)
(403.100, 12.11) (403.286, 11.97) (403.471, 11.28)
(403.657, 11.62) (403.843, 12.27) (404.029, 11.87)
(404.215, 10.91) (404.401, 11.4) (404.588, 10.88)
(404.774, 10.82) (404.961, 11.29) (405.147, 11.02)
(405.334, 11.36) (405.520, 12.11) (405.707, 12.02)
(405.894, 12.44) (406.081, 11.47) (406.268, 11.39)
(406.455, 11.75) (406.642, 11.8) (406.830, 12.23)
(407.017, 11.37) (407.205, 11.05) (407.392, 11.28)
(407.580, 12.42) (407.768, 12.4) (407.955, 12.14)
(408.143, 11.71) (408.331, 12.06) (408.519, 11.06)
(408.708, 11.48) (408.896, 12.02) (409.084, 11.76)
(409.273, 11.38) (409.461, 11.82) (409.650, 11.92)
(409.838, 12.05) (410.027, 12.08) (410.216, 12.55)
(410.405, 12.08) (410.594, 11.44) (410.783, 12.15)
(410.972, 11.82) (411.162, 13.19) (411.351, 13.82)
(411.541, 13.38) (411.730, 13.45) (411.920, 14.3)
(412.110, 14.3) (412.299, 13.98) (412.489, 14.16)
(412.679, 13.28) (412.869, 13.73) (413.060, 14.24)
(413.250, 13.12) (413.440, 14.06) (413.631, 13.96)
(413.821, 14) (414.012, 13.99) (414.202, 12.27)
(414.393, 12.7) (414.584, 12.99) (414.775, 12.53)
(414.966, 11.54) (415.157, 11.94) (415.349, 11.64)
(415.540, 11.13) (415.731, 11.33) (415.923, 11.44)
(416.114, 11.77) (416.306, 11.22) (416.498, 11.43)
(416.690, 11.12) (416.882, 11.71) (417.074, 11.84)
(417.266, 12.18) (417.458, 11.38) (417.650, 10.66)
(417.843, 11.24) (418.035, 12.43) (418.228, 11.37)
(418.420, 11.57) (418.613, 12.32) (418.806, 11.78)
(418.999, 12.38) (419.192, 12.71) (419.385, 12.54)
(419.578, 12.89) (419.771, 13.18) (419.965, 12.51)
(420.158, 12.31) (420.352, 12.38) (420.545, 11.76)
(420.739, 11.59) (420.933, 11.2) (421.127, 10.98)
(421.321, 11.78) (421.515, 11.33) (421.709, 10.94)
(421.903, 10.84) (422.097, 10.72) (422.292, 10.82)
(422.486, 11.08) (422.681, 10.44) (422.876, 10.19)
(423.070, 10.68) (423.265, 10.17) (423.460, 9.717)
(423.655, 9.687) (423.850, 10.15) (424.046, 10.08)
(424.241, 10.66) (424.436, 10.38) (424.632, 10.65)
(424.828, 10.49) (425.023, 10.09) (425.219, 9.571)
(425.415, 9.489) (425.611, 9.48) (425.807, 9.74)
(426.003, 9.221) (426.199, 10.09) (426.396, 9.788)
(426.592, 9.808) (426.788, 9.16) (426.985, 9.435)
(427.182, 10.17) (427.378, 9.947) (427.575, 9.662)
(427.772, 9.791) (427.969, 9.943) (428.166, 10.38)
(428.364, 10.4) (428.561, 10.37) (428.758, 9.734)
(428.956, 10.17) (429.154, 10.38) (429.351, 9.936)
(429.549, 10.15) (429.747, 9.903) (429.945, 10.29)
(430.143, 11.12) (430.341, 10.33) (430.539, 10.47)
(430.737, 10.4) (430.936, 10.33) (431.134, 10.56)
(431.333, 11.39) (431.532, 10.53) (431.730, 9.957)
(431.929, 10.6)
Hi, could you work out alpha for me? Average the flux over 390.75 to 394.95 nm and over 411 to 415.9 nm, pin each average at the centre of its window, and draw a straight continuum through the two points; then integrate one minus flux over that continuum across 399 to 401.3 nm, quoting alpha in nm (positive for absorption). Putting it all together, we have 0.88 nm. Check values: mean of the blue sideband 22.7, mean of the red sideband 13.1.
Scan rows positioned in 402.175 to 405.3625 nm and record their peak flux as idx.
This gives 12.27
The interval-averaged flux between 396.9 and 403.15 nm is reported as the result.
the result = 12.1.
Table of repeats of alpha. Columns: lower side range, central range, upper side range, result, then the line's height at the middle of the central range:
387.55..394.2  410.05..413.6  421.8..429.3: 0.71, 16.6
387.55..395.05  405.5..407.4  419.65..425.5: 0.69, 18.4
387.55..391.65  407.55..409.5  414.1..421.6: 0.69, 18.2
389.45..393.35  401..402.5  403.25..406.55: 0.42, 16.5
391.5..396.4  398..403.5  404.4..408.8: 0.94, 14.4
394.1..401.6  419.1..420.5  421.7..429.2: -0.25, 10.7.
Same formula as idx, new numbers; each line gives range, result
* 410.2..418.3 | 14.3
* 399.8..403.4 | 12.48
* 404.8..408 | 12.44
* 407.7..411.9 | 13.82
